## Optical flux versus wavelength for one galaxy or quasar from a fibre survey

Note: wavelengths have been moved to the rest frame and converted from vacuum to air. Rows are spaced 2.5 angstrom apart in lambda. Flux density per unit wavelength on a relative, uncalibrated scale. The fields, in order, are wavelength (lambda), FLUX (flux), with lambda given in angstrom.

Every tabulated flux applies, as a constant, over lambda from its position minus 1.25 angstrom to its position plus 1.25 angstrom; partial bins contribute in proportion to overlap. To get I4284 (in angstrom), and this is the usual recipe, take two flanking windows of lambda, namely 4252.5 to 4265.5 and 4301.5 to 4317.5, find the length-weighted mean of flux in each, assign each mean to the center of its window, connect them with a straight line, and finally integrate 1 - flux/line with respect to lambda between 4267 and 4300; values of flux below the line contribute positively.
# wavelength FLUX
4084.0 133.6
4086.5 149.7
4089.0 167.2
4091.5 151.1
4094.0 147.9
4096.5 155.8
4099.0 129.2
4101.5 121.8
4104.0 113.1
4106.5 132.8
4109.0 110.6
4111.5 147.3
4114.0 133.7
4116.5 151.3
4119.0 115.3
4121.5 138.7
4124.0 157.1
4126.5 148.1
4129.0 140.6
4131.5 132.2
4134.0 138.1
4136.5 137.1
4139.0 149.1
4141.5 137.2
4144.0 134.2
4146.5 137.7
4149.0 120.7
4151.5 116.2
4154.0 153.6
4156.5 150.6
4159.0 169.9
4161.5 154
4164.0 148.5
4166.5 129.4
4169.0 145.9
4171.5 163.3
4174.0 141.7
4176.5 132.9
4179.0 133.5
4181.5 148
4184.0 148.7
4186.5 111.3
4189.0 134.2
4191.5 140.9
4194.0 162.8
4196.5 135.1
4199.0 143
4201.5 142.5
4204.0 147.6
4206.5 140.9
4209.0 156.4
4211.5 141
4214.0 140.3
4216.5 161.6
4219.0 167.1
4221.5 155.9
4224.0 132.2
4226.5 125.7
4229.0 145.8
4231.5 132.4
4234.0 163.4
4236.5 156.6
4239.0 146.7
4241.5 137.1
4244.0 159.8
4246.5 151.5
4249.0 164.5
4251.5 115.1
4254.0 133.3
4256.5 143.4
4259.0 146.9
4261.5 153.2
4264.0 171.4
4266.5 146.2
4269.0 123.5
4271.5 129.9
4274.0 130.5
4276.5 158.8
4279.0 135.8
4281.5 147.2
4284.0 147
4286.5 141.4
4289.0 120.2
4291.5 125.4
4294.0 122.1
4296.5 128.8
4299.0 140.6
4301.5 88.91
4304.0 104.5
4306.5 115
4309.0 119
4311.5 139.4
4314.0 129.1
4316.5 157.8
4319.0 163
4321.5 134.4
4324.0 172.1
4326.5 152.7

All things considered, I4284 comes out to 0.4 angstrom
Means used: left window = 149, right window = 124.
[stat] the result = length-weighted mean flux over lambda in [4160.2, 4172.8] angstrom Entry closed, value 148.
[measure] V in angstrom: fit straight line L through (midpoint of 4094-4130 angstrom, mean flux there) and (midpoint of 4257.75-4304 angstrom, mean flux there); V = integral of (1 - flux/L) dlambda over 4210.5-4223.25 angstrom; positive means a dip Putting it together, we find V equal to -1.6 angstrom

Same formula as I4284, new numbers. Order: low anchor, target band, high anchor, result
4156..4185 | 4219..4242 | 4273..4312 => -1.2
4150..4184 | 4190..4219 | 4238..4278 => -0.5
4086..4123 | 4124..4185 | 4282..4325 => -2.8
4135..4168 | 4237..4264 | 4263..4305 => -2.3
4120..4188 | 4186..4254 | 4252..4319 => -3.4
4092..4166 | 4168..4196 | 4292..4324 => -1.2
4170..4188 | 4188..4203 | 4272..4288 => -0.3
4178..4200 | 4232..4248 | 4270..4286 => -1.3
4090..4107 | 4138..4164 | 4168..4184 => -0.1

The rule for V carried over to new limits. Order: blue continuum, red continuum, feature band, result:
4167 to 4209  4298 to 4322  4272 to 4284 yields -0.9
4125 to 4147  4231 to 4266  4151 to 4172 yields -1.0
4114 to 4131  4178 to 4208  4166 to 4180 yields -0.1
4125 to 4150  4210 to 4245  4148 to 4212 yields -0.2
